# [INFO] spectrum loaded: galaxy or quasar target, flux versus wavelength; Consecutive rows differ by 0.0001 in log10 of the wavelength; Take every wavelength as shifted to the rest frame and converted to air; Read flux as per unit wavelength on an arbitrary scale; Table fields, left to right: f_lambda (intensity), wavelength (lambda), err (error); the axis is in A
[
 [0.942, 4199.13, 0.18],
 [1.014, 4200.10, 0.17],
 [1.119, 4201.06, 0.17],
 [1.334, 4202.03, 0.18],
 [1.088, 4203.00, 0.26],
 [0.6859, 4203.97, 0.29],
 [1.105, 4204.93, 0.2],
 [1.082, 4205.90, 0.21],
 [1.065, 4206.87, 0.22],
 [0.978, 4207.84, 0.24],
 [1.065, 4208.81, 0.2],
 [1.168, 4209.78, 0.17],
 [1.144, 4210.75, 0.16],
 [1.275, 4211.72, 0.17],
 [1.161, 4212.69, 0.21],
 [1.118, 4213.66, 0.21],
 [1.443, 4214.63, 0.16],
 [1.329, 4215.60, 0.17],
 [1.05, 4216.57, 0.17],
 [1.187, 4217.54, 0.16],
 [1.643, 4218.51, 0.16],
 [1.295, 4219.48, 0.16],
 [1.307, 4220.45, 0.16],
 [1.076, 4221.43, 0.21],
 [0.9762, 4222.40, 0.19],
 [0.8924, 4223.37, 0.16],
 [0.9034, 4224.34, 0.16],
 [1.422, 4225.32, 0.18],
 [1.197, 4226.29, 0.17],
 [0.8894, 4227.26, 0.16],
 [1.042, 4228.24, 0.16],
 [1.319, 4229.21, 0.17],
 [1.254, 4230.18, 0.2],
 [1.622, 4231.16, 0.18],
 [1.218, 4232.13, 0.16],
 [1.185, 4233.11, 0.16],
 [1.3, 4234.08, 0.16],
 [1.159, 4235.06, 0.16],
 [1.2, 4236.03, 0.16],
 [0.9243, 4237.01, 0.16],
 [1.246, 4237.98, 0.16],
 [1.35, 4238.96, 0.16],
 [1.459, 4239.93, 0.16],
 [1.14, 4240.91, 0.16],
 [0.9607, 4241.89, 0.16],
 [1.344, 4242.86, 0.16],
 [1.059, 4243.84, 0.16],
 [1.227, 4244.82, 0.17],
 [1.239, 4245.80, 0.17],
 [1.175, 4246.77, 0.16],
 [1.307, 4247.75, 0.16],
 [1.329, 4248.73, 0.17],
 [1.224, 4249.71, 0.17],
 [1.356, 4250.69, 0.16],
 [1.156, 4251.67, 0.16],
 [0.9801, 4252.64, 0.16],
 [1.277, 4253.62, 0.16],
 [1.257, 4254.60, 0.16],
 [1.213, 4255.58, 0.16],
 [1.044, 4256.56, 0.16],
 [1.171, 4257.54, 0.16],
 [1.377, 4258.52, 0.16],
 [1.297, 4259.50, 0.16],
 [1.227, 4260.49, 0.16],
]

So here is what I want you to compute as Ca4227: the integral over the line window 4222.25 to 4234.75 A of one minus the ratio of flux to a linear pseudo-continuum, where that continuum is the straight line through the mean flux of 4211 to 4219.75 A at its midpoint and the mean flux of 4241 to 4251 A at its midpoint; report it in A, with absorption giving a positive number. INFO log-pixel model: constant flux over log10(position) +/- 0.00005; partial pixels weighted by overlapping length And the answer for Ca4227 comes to 0.7 A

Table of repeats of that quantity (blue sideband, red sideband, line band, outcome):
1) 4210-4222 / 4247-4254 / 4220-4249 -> 1.1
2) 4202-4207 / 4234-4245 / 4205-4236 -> -2.2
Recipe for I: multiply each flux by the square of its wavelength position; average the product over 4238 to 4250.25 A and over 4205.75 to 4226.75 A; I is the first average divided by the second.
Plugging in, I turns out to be 1.07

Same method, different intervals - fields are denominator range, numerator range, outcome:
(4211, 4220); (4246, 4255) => 0.98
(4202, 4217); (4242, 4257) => 1.09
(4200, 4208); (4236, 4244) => 1.15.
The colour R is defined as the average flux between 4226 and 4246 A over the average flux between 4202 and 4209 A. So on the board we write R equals 1.17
